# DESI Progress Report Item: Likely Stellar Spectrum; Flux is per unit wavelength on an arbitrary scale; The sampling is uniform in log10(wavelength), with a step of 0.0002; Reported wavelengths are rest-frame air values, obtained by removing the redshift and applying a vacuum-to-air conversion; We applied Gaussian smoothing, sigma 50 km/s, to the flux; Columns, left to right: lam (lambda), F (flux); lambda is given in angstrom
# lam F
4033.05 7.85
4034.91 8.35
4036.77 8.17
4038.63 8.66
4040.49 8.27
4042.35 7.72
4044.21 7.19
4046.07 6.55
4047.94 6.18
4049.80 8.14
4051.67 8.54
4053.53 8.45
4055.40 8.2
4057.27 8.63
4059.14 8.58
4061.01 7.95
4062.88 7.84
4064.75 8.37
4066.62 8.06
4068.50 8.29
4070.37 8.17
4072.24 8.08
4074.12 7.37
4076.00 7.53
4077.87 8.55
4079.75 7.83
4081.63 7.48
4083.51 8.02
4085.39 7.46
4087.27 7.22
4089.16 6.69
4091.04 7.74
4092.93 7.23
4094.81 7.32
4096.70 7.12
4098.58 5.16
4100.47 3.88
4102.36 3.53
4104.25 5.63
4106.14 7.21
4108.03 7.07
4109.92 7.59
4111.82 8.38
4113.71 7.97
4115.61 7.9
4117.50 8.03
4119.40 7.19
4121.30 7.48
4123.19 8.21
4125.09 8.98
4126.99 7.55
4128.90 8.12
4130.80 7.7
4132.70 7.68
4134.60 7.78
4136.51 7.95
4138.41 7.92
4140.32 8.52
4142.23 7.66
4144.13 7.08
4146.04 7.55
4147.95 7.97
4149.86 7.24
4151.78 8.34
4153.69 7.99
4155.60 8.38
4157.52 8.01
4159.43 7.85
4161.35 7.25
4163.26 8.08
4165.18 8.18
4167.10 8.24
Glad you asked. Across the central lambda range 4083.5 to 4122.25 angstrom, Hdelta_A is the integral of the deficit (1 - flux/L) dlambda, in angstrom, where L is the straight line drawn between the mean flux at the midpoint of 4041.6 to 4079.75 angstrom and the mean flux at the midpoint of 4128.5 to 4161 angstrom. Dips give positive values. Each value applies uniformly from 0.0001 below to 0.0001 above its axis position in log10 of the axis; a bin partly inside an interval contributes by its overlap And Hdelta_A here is 4.7 angstrom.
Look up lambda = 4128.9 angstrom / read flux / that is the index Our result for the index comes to 8.12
